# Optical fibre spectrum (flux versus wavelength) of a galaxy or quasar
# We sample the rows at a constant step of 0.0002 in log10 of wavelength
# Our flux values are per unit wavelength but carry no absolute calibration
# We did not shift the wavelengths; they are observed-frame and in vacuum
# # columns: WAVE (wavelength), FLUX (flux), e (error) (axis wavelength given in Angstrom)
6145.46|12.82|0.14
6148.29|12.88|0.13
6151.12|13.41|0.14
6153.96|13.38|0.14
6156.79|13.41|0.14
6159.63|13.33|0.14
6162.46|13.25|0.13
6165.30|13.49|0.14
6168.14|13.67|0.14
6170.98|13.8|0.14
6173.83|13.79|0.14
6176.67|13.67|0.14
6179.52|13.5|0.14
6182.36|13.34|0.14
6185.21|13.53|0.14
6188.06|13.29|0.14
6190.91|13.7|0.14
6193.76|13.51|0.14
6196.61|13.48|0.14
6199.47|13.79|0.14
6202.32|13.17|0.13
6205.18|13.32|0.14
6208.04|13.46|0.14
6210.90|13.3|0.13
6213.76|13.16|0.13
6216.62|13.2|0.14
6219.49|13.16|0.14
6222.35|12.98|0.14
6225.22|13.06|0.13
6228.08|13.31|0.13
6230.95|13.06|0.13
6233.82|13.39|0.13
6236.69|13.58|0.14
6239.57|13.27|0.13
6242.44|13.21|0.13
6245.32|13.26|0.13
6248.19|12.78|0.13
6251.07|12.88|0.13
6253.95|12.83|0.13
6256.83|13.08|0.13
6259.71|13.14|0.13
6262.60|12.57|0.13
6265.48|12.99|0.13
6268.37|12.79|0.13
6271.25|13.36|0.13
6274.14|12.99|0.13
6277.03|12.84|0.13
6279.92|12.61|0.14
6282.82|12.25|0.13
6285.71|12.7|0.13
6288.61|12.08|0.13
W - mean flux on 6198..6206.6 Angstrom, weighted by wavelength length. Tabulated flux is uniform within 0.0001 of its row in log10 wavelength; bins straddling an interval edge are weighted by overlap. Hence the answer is 13.4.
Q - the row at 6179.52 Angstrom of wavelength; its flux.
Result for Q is 13.5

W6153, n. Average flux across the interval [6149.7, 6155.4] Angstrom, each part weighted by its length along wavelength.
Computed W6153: 13.4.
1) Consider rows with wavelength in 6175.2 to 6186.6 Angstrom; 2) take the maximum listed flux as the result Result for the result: 13.67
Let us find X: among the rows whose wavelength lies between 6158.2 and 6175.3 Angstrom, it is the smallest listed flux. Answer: 13.25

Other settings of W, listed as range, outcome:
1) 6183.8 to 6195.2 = 13.5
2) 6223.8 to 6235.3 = 13.2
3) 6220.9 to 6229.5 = 13.1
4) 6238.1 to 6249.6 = 13.1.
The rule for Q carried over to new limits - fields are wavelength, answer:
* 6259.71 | 13.14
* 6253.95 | 12.83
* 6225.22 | 13.06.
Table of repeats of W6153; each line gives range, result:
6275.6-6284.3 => 12.6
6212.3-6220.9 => 13.2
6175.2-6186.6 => 13.5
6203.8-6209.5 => 13.4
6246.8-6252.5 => 12.8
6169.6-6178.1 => 13.7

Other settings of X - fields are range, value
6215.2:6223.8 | 12.98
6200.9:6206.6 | 13.17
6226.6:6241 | 13.06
